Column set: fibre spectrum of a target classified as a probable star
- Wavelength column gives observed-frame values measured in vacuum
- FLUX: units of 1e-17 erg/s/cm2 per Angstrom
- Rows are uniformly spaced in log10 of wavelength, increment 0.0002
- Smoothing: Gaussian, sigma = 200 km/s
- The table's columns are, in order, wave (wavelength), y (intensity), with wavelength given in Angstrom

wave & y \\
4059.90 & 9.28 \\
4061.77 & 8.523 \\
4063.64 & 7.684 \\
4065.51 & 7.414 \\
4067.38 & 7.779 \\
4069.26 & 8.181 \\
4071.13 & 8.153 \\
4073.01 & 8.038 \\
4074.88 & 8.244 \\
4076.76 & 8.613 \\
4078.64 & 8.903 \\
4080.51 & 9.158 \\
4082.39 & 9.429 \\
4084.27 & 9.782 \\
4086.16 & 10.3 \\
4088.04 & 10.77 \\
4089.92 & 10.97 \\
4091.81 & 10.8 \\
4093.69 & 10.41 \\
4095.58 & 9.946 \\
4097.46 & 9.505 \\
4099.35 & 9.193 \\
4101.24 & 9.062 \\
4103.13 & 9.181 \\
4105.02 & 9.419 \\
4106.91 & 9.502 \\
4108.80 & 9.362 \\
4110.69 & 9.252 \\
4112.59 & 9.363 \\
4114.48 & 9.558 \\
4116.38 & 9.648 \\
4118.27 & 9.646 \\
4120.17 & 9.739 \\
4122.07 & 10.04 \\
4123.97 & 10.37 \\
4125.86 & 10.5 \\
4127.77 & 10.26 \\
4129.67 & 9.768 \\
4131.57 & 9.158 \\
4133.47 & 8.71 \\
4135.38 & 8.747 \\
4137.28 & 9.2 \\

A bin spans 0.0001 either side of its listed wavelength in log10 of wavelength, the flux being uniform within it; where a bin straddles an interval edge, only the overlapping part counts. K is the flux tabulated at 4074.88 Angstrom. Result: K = 8.244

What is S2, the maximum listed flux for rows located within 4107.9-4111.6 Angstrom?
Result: 9.362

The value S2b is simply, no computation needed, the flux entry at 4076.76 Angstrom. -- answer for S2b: 8.613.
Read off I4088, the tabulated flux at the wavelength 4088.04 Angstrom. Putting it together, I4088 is 10.77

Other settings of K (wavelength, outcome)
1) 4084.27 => 9.782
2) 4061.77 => 8.523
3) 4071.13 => 8.153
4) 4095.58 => 9.946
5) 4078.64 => 8.903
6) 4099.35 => 9.193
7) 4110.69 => 9.252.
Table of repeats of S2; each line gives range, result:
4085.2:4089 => 10.77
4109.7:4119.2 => 9.648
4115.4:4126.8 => 10.5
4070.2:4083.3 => 9.429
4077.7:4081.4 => 9.158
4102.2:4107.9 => 9.502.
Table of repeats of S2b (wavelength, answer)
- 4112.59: 9.363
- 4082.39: 9.429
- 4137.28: 9.2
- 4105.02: 9.419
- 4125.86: 10.5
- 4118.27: 9.646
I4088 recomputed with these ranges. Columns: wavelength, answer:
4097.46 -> 9.505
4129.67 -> 9.768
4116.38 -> 9.648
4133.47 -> 8.71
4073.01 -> 8.038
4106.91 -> 9.502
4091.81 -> 10.8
